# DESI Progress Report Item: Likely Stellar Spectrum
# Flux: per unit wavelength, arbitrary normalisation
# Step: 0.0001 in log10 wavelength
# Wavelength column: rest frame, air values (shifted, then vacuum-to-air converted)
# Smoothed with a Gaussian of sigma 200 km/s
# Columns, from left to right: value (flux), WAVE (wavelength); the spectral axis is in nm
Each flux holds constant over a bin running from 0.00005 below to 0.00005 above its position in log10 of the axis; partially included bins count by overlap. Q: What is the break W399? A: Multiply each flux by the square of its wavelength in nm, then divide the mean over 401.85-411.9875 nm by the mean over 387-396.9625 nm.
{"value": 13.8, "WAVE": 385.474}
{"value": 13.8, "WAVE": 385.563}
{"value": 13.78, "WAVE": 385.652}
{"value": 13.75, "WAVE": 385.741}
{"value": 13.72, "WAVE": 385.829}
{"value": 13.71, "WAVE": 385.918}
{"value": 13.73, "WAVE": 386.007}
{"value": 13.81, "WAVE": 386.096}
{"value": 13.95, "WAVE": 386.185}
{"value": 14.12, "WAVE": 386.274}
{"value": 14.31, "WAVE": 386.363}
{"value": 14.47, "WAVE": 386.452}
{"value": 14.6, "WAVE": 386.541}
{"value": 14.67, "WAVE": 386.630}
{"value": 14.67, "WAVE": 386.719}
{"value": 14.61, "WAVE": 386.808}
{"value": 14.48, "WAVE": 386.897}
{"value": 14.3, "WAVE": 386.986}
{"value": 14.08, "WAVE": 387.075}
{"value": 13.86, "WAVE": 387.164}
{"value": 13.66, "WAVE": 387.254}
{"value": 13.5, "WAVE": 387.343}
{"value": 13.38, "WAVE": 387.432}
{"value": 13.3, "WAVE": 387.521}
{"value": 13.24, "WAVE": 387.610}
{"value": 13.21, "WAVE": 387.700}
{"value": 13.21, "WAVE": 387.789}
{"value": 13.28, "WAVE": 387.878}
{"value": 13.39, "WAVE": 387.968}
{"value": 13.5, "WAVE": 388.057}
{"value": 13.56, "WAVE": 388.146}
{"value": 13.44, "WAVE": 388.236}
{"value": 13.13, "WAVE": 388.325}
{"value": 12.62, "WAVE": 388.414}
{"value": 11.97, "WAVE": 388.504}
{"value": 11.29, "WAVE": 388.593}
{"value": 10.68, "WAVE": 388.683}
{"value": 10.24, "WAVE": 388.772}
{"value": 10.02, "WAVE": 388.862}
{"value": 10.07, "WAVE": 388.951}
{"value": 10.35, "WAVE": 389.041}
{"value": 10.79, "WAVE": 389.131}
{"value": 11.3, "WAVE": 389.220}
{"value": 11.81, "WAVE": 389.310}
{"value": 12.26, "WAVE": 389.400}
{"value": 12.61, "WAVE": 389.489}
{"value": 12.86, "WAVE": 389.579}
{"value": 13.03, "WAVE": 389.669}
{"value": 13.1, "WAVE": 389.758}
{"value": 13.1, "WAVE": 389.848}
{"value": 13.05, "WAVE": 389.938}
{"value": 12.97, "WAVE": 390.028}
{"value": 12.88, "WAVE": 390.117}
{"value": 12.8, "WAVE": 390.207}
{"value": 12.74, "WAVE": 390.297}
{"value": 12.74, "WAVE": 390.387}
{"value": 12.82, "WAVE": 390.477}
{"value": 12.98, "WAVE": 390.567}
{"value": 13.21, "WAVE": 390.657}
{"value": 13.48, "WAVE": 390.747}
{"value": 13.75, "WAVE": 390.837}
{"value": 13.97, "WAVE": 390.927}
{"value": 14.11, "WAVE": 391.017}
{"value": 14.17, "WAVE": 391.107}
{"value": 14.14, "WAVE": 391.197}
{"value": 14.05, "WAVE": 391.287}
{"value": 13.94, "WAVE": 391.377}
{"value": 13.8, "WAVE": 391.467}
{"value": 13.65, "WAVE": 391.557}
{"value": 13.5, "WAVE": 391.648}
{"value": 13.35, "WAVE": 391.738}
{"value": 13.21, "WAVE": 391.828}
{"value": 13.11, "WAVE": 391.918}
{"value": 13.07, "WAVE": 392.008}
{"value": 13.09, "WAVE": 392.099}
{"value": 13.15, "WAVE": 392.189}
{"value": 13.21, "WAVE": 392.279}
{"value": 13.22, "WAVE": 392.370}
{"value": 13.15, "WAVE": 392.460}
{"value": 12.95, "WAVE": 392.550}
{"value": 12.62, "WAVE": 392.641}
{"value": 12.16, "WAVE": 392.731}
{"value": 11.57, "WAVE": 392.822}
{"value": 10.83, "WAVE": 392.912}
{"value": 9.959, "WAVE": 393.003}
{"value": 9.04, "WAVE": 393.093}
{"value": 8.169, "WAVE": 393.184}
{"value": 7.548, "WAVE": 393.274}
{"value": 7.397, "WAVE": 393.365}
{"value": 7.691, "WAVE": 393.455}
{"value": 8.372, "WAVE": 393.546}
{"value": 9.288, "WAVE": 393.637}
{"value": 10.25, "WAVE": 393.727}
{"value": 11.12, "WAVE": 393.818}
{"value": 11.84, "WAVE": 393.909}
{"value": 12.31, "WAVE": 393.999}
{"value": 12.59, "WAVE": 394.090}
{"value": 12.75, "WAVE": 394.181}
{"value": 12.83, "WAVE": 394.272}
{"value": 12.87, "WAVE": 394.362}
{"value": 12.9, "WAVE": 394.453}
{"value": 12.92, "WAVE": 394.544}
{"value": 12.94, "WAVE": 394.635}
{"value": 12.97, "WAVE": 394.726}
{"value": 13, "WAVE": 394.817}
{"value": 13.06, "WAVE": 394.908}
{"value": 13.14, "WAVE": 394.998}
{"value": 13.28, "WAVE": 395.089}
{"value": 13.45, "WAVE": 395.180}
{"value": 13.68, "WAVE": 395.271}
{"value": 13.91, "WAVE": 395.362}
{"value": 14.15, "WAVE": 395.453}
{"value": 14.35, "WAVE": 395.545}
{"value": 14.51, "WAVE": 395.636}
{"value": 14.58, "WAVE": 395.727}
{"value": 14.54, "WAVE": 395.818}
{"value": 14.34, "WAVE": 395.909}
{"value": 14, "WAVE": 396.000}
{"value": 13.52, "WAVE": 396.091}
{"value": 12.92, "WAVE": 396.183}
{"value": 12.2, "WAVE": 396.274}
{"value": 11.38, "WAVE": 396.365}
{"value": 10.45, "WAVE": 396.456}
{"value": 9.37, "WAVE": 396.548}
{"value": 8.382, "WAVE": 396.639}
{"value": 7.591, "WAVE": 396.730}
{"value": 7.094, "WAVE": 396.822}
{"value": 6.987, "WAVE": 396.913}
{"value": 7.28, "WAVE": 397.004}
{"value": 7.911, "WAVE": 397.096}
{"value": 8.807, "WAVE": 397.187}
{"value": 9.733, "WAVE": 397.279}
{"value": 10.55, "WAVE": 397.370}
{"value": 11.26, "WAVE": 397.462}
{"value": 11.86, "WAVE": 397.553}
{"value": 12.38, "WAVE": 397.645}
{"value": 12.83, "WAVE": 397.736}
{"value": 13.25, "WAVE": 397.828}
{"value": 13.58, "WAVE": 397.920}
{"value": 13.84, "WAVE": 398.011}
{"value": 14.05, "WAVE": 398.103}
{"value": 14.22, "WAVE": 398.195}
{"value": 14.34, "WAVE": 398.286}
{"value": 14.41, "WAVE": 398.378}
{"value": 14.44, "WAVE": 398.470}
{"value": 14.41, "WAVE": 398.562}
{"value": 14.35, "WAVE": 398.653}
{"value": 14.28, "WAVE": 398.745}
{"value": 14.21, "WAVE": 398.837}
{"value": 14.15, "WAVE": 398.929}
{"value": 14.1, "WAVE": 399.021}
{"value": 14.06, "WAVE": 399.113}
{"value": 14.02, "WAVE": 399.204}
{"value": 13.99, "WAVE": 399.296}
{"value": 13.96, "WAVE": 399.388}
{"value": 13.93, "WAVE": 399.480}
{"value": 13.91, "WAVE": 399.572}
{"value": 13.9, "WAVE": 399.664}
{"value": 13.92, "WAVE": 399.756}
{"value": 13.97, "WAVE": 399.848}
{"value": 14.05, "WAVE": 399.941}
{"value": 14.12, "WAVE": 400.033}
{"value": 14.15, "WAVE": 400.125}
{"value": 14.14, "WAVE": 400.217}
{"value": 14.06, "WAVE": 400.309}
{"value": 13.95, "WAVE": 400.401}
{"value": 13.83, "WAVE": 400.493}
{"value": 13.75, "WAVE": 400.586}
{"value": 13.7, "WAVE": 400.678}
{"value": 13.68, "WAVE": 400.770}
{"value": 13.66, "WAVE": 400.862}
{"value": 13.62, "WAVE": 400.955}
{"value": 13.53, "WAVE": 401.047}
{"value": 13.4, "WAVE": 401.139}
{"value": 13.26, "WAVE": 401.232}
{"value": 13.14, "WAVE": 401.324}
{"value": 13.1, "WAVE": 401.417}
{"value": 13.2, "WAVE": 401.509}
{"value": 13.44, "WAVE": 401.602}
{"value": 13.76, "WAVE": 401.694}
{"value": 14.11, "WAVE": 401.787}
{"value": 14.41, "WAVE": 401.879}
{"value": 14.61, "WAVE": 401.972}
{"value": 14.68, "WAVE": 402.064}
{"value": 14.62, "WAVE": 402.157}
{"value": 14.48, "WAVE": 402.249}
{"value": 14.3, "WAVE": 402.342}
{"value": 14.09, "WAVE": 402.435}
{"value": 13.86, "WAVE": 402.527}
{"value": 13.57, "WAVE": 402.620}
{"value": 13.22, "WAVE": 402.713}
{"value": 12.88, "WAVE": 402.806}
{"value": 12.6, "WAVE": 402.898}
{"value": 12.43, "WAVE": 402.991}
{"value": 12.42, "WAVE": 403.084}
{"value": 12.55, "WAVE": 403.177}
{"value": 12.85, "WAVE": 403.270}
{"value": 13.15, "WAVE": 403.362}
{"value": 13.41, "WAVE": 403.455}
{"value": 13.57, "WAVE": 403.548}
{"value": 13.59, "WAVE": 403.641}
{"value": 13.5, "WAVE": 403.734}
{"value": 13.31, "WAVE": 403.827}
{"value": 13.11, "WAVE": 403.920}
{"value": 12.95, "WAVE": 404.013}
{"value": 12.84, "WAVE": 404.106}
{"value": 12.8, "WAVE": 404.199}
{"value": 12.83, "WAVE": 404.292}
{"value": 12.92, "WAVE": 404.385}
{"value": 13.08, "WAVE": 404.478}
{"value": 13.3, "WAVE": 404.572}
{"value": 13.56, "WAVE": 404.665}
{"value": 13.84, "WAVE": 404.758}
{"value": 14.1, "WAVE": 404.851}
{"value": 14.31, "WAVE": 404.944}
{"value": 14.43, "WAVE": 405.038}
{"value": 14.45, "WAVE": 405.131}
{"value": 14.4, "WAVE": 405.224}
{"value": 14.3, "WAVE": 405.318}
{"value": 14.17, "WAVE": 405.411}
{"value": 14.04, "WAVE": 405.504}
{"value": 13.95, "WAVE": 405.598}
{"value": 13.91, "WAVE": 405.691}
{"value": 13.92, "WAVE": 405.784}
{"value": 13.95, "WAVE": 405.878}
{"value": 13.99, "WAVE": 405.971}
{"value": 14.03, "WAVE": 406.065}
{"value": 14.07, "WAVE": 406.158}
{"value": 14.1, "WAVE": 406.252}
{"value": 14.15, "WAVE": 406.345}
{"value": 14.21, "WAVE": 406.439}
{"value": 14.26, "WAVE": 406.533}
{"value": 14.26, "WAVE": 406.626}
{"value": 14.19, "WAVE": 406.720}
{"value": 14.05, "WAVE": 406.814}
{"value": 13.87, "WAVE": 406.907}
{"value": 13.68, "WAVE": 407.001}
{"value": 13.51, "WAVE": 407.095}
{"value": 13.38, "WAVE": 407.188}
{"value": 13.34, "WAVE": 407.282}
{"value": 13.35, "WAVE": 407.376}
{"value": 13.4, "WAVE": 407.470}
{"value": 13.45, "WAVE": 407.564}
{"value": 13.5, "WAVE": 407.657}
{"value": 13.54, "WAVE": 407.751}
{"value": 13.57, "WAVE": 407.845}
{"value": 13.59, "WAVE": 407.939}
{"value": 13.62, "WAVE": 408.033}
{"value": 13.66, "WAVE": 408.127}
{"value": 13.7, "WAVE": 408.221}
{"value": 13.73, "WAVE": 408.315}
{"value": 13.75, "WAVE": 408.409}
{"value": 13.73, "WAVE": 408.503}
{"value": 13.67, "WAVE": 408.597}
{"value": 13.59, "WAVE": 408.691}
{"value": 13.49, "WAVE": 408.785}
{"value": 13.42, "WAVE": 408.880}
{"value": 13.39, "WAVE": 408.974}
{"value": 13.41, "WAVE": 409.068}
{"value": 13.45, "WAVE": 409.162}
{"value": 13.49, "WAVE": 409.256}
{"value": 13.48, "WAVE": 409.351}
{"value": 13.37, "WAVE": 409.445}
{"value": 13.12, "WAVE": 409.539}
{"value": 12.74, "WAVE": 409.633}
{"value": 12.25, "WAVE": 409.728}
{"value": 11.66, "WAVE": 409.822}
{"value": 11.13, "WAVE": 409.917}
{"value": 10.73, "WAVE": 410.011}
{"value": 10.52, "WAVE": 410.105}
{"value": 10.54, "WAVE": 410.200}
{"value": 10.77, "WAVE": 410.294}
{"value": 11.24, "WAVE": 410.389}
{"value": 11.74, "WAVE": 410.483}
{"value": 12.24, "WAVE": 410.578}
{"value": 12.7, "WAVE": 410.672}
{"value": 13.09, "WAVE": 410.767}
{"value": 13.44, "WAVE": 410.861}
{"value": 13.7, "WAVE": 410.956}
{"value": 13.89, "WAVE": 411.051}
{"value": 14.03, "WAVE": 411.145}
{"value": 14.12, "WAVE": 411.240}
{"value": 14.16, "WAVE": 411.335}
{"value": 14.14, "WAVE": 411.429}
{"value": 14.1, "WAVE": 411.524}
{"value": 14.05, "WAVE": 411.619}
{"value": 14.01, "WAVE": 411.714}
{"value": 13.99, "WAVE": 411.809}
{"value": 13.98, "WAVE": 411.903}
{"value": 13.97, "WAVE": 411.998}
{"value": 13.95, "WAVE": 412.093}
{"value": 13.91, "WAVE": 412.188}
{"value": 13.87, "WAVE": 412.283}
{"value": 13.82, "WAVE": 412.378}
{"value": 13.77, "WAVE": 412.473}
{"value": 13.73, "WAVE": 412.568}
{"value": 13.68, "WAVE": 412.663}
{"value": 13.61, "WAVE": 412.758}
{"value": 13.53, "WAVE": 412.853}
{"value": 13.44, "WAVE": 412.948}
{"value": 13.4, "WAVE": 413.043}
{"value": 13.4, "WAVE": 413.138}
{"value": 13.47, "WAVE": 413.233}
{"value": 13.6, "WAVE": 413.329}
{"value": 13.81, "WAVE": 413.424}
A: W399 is 1.2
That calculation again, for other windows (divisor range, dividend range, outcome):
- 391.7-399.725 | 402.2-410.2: 1.16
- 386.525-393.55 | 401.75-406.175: 1.17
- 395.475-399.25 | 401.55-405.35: 1.14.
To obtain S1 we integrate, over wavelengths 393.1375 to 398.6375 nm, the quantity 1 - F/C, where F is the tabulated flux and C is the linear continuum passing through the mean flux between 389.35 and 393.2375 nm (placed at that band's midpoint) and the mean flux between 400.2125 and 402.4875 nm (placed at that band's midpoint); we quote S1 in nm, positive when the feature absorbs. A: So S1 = 0.60 nm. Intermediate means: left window 12.8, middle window 11.8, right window 13.9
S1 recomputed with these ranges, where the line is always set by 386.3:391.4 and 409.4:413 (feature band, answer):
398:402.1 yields -0.28 nm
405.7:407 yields -0.10 nm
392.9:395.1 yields 0.32 nm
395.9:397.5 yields 0.36 nm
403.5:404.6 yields -0.01 nm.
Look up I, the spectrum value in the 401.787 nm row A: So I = 14.11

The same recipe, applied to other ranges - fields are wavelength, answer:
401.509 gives 13.2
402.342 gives 14.3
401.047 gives 13.53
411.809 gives 13.99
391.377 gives 13.94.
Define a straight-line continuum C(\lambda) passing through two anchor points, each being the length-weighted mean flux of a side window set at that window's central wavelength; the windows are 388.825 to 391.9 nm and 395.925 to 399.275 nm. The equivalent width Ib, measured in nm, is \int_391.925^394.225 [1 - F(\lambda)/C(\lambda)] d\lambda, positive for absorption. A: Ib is 0.26 nm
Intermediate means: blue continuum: 12.9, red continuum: 12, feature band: 11.1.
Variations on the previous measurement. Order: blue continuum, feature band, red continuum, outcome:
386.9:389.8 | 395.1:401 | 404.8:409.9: 0.12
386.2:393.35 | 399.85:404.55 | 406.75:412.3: -0.16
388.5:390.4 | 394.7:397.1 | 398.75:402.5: 0.20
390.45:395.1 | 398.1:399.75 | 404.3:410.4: -0.18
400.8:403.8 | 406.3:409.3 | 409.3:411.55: -0.18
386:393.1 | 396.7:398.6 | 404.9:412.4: 0.25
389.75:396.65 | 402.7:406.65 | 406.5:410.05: -0.13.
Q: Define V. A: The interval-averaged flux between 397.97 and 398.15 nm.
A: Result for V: 13.9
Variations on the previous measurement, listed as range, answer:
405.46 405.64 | 13.9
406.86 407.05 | 13.8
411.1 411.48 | 14.1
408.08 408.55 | 13.7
